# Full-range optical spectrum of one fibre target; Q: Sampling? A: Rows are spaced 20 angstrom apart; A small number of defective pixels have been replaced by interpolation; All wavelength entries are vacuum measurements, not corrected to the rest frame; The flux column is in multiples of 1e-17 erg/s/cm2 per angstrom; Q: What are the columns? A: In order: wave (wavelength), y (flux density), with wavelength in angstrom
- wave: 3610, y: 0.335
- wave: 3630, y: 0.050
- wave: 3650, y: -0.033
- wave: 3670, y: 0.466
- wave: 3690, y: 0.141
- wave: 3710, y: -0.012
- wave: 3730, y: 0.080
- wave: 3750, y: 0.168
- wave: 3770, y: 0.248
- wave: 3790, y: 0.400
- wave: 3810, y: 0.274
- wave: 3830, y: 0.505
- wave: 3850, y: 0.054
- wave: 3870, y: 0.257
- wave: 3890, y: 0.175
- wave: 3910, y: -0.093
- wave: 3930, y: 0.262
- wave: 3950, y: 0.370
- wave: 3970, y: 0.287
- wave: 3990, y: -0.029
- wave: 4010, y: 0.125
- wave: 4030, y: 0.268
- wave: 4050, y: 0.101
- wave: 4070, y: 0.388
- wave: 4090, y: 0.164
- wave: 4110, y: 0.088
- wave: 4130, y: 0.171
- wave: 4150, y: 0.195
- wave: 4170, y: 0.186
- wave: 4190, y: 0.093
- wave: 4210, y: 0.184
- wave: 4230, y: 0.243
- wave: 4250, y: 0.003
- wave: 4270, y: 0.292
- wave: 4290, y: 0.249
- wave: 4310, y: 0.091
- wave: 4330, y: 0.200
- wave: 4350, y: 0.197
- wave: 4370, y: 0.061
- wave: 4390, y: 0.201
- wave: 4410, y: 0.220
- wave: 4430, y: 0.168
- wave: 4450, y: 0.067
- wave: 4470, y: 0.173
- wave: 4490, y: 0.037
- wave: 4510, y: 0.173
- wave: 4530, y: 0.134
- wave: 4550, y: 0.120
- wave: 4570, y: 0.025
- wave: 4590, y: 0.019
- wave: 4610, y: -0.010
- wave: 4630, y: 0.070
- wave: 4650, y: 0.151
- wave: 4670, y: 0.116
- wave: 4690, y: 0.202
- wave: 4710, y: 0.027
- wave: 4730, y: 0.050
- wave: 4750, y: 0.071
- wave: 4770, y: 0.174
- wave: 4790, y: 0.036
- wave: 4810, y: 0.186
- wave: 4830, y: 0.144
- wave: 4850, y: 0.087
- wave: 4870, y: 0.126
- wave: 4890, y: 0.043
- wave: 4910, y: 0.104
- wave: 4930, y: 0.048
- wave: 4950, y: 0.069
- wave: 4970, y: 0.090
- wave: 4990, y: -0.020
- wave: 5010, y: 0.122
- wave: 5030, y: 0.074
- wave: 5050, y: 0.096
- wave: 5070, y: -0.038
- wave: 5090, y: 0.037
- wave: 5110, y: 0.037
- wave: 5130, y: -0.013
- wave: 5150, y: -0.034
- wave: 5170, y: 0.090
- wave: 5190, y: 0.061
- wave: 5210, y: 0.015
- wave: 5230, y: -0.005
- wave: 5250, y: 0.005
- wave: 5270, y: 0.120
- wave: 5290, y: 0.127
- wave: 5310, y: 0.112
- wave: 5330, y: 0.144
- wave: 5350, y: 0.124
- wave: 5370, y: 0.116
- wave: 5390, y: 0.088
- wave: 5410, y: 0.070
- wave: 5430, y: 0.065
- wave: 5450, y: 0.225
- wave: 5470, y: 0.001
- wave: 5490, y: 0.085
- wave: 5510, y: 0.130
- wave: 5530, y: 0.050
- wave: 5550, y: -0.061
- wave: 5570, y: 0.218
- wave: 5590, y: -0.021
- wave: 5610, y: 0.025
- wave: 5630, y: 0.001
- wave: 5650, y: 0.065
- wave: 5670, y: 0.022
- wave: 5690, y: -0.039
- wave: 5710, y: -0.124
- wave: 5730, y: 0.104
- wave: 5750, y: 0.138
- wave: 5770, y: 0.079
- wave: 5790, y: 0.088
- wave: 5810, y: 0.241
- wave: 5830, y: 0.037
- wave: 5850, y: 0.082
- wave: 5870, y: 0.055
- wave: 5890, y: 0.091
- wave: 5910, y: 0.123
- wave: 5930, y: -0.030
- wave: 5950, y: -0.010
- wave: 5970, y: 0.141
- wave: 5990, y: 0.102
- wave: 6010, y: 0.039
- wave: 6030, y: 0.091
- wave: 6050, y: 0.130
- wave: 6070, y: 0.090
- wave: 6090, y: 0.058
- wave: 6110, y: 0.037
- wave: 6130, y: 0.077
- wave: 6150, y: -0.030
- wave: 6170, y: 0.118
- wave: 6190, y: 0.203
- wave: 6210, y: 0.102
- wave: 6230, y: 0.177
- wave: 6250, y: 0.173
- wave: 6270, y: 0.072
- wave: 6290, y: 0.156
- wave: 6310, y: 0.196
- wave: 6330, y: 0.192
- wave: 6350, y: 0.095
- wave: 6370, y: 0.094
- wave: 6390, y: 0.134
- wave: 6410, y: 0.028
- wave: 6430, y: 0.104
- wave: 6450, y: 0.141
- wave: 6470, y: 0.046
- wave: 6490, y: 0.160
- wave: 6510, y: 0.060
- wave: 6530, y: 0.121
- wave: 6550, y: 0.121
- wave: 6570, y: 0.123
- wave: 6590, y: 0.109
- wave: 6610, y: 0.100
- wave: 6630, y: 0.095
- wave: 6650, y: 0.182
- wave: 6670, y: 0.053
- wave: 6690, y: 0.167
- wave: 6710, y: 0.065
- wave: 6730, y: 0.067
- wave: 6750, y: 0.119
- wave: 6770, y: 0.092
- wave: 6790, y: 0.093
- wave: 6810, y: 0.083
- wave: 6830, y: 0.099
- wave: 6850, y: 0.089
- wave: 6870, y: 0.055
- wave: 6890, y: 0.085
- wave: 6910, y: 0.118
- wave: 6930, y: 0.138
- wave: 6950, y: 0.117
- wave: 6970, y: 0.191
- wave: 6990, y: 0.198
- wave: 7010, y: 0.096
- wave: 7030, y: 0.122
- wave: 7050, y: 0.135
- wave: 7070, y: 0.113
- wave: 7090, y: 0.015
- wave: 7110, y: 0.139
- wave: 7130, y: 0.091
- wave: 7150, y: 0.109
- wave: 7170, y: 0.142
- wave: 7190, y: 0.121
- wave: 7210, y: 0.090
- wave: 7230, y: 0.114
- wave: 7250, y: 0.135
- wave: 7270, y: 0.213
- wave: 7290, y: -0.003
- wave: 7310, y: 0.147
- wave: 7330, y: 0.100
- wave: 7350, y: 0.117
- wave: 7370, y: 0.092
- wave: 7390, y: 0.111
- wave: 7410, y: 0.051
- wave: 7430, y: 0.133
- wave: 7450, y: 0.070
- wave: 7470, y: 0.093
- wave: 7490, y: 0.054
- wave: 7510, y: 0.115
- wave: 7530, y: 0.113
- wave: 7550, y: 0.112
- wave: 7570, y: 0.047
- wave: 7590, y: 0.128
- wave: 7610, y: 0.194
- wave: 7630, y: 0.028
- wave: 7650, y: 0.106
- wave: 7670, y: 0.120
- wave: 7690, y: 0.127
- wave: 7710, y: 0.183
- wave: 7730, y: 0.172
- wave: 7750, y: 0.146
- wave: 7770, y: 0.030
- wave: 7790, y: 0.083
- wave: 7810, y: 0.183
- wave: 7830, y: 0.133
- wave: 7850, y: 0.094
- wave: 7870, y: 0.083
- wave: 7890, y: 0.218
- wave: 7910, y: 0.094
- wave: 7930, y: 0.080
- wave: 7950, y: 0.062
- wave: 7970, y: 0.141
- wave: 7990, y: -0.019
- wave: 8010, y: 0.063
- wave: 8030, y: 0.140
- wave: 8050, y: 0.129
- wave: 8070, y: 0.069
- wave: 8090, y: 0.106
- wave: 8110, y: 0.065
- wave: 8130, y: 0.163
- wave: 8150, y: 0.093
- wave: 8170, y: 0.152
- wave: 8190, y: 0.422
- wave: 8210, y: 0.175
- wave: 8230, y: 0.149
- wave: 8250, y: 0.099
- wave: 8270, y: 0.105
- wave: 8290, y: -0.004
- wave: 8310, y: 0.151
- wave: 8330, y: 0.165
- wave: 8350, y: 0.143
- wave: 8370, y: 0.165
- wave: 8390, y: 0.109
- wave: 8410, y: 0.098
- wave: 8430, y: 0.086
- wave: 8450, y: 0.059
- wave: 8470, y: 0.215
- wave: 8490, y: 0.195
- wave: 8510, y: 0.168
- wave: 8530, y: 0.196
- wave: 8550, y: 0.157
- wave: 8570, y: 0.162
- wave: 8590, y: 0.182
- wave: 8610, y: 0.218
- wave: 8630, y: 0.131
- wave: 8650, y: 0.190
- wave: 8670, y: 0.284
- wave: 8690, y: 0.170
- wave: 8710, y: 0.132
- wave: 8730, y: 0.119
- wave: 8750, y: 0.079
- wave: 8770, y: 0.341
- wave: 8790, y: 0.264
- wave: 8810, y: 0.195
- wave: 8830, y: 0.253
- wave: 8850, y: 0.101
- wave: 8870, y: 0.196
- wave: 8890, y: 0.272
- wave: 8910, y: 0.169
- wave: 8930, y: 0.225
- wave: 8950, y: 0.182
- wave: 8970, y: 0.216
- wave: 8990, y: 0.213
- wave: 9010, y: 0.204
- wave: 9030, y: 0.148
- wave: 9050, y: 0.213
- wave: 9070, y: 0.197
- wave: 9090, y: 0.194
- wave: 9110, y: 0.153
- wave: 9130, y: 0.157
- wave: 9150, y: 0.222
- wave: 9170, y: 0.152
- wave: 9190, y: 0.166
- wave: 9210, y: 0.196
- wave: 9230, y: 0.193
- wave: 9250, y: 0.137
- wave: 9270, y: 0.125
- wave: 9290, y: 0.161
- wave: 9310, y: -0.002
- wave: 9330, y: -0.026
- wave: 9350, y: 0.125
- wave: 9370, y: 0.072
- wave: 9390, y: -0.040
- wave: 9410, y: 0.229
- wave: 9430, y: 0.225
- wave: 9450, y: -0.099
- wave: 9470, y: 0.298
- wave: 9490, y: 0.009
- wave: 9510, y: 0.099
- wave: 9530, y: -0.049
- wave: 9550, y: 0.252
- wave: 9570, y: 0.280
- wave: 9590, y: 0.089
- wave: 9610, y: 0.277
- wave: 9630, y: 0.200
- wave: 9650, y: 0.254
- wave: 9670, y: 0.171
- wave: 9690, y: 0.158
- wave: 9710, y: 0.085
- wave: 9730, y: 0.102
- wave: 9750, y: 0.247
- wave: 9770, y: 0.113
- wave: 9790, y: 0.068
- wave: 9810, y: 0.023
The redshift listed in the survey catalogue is 1.198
